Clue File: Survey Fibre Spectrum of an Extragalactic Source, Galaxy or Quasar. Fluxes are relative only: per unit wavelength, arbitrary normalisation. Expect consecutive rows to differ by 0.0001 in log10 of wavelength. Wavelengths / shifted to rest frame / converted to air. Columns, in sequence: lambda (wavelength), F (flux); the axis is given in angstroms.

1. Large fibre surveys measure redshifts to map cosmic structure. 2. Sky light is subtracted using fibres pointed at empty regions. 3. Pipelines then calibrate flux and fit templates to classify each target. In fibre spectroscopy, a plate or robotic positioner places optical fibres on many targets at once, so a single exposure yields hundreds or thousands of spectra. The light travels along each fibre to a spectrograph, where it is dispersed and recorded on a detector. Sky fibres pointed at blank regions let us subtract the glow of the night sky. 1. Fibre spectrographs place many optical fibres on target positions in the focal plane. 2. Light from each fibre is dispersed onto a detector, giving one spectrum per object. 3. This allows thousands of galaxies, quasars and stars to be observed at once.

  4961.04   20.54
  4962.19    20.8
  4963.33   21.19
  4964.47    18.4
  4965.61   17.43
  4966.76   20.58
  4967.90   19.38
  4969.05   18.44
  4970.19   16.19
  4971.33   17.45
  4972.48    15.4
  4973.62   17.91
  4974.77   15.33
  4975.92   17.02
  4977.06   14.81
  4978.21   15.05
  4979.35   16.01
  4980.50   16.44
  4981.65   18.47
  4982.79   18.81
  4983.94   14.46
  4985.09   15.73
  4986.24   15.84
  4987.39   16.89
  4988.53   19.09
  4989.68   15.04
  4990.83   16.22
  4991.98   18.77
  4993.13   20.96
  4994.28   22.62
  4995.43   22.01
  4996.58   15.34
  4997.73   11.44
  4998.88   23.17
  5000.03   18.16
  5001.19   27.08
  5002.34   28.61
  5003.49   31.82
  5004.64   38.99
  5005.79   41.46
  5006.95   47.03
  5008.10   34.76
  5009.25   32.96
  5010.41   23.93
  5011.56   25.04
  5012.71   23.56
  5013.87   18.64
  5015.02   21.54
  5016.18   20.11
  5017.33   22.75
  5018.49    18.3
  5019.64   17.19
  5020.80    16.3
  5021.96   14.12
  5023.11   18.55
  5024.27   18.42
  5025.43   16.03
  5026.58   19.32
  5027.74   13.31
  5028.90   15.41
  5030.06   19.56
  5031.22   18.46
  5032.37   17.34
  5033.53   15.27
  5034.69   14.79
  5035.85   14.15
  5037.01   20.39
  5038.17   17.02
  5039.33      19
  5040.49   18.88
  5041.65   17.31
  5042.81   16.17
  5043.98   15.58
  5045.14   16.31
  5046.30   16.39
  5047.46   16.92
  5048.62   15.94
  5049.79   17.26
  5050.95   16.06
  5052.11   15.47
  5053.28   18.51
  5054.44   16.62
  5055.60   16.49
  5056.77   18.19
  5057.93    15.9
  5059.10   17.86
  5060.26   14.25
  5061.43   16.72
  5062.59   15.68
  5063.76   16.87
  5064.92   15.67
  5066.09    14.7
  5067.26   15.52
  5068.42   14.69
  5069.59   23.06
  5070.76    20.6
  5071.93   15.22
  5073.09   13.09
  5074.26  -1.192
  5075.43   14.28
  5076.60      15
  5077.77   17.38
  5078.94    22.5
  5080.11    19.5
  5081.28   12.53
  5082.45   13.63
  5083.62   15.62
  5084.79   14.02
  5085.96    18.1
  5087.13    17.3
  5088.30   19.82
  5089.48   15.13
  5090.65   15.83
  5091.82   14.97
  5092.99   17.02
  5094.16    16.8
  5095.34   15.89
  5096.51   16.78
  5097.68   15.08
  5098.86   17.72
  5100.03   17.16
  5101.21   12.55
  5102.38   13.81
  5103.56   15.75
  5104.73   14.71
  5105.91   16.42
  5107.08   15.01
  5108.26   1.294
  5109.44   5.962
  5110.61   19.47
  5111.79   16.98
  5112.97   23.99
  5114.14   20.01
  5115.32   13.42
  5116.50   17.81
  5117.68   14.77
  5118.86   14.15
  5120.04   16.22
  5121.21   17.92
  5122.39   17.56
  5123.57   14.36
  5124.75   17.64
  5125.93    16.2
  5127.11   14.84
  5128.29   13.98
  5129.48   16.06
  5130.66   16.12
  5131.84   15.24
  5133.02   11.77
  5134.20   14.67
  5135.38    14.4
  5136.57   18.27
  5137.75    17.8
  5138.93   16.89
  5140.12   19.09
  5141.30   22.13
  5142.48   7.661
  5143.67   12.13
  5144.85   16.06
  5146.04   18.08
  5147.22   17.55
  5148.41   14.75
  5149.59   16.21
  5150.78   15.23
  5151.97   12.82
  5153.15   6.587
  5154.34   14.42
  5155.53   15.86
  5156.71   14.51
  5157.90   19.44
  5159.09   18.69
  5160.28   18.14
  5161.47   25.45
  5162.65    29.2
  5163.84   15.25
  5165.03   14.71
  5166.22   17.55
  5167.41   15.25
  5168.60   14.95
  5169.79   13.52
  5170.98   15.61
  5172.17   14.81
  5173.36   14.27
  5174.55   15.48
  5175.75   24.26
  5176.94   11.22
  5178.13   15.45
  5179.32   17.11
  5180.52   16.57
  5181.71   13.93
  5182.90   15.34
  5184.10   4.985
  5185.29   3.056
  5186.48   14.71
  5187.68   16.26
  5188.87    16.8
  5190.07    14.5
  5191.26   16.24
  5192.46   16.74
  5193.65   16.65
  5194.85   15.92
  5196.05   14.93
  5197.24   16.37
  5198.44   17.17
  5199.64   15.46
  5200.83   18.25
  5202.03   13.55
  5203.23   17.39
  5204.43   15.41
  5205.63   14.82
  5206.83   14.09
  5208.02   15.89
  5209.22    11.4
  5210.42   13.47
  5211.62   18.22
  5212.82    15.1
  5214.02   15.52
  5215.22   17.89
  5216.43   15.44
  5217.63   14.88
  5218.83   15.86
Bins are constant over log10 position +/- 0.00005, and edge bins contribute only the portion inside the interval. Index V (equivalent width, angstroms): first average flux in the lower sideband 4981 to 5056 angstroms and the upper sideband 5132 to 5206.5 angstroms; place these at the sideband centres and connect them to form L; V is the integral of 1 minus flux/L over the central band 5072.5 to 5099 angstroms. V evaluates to 3.8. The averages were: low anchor 20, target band 15.5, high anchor 15.7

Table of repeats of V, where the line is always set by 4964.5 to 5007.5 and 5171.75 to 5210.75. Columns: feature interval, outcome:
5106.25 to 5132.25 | 2.2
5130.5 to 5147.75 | 0.5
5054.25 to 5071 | 1.4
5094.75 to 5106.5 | 1.2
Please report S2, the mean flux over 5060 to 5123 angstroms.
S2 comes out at 15.7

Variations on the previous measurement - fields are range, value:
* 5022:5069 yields 16.6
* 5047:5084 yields 16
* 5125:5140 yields 15.7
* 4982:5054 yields 20.1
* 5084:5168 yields 16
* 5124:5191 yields 15.6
